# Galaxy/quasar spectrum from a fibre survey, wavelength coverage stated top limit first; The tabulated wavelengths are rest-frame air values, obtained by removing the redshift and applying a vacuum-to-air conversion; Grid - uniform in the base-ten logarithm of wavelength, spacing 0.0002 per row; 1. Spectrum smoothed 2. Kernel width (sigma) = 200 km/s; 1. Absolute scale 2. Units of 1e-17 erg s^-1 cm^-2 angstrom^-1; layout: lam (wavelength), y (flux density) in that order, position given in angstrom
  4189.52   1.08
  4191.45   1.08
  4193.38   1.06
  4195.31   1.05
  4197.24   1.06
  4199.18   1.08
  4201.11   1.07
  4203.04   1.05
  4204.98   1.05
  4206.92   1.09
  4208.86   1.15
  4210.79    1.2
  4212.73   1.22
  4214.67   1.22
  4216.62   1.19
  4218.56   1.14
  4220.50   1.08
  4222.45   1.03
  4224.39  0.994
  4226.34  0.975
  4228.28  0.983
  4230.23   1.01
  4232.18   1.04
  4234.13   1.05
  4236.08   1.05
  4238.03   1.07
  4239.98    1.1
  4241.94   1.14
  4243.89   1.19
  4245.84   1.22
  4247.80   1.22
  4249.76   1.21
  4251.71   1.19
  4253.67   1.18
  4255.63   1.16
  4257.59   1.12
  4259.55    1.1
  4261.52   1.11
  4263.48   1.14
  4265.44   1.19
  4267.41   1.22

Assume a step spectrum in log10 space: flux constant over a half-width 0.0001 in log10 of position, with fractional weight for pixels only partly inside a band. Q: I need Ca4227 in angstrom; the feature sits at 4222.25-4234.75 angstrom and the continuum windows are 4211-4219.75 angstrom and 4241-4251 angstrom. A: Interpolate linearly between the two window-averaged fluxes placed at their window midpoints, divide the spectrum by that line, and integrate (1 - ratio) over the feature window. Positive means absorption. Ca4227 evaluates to 1.9 angstrom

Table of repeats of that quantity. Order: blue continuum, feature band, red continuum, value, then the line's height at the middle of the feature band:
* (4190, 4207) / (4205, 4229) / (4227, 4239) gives -1.3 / 1.05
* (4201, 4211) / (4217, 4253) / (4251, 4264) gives 0.8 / 1.12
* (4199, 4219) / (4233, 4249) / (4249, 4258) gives 0.5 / 1.16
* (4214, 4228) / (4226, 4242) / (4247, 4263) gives 1.0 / 1.11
